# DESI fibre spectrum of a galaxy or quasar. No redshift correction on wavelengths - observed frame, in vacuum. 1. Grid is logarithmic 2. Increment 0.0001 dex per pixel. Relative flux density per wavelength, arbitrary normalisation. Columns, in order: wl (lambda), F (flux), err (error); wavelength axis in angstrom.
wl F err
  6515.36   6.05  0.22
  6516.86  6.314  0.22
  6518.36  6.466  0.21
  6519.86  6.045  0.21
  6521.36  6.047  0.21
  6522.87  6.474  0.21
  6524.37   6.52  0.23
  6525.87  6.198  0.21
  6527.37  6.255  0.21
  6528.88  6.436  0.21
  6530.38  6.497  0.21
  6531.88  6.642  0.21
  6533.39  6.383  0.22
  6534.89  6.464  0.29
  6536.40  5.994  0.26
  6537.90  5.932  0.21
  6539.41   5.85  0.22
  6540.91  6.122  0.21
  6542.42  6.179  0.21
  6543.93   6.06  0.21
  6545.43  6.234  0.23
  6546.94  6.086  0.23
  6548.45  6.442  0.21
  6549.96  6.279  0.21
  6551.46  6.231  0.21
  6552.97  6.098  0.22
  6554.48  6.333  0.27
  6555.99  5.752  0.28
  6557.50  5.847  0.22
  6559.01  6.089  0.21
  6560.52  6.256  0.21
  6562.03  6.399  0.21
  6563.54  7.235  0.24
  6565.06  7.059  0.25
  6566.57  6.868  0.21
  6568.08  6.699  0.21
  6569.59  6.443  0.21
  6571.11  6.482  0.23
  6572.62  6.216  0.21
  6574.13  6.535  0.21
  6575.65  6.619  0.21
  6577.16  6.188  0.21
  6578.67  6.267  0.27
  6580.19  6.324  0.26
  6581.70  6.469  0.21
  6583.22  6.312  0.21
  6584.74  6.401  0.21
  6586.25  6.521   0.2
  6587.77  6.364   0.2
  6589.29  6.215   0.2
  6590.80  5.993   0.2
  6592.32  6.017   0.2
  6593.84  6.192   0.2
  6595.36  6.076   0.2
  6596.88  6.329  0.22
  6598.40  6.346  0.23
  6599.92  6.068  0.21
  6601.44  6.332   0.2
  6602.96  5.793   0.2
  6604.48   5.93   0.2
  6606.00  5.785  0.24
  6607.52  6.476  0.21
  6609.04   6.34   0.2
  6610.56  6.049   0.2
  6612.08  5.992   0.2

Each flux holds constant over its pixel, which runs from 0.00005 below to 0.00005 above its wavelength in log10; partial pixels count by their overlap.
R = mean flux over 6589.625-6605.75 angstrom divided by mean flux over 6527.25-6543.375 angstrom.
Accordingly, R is 0.98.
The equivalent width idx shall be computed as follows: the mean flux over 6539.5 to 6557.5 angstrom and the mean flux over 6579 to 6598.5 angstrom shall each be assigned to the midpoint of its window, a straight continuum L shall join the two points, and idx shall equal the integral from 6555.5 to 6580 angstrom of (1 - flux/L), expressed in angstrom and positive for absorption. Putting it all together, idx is -0.94 angstrom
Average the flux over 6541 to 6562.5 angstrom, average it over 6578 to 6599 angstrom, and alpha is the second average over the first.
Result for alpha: 1.02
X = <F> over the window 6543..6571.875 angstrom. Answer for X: 6.36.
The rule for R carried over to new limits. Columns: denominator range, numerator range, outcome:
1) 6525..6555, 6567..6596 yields 1.02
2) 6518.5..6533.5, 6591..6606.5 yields 0.96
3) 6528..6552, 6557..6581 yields 1.04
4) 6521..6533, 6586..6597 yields 0.97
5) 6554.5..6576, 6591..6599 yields 0.96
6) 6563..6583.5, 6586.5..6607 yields 0.94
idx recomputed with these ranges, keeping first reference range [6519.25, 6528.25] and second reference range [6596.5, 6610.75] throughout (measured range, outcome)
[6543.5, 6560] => 0.22 angstrom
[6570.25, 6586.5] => -0.55 angstrom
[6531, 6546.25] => 0.12 angstrom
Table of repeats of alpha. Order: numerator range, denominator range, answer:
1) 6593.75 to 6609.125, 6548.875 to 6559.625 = 1.01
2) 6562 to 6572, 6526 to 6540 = 1.08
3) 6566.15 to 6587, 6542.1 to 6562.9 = 1.05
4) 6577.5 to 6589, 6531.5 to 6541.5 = 1.03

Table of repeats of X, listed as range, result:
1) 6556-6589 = 6.44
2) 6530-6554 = 6.22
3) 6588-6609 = 6.13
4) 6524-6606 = 6.29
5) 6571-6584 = 6.37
